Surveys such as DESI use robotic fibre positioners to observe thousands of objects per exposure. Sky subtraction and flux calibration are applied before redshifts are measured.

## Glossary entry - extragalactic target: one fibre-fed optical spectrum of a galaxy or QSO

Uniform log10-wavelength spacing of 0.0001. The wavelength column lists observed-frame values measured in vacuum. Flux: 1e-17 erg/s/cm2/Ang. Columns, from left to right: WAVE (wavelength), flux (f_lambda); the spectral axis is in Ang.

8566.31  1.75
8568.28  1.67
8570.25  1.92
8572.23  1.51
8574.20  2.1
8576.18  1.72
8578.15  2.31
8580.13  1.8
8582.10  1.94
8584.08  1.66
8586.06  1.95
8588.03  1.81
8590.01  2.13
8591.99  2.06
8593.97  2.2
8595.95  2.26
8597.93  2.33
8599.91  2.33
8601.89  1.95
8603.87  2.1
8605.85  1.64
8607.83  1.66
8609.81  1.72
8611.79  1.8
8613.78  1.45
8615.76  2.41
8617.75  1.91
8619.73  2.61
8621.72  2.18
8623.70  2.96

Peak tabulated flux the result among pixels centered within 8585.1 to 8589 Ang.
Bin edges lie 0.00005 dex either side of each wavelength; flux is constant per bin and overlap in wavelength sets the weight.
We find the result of 1.95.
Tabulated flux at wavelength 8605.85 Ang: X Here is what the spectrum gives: 1.64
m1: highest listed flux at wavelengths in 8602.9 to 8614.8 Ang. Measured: 2.1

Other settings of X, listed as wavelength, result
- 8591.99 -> 2.06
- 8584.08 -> 1.66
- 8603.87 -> 2.1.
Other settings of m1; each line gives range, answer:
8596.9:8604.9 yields 2.33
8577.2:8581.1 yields 2.31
